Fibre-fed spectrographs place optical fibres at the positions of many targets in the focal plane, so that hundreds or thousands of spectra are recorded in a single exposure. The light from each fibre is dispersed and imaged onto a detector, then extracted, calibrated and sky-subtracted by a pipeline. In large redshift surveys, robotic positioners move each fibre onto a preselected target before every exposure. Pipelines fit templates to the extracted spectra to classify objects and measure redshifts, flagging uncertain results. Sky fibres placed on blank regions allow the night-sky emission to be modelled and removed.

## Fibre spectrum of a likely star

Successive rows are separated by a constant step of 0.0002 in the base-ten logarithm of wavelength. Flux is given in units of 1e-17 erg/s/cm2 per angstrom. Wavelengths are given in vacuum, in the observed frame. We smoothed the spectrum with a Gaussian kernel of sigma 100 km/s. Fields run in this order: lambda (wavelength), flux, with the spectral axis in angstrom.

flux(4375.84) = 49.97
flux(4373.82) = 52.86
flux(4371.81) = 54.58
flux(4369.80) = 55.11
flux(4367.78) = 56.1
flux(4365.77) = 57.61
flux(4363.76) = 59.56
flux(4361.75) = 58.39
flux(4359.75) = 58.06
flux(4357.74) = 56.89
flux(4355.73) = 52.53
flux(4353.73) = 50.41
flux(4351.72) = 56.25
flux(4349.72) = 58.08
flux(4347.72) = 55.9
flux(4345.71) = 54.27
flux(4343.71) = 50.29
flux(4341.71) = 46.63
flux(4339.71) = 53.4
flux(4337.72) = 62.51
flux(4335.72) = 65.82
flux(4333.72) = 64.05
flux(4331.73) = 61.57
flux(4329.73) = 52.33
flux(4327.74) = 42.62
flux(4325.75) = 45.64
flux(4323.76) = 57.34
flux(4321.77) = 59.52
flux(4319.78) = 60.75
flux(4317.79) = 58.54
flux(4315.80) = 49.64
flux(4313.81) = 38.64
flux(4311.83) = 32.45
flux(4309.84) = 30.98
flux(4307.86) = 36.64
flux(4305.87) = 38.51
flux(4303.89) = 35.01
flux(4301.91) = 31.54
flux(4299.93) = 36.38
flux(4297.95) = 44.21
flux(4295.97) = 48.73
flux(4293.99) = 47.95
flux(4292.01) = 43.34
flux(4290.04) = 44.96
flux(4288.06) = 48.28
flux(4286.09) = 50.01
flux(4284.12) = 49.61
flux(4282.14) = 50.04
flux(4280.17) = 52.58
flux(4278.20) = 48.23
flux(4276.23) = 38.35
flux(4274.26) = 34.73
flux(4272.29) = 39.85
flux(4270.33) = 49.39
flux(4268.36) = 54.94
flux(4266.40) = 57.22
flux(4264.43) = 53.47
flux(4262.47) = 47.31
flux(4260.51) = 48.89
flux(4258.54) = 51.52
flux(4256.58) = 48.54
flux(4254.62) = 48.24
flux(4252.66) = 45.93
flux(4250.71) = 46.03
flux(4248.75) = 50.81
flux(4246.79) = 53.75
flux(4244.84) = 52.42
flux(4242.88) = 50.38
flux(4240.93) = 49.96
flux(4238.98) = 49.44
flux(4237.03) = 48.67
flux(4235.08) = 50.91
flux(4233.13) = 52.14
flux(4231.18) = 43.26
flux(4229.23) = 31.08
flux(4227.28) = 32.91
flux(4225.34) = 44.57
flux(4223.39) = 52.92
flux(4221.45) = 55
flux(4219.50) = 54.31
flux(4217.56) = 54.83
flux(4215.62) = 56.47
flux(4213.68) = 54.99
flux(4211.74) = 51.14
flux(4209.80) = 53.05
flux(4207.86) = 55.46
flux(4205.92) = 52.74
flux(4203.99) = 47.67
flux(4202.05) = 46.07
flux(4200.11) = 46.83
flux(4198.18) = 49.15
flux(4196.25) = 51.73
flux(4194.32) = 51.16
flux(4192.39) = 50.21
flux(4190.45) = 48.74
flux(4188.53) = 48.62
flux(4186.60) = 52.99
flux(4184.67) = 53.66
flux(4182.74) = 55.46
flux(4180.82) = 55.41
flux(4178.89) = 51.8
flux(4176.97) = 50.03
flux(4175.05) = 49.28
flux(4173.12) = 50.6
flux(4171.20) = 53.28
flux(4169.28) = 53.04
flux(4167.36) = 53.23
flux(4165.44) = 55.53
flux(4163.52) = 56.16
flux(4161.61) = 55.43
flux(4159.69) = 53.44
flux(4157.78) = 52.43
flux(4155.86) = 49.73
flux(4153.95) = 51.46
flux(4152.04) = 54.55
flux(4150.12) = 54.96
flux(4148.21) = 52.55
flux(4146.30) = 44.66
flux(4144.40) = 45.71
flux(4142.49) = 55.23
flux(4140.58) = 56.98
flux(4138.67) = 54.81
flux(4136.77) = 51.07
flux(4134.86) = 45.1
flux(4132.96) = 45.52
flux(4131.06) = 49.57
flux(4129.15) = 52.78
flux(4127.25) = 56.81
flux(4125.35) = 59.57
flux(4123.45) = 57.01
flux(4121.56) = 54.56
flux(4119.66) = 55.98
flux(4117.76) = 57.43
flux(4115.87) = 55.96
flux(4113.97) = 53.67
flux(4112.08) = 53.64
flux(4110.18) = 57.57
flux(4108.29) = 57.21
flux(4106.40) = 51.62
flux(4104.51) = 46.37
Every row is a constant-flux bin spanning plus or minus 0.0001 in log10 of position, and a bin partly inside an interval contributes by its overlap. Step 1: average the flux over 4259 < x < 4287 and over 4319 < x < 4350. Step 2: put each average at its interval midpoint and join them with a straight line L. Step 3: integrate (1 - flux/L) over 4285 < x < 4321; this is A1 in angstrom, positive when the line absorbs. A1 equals 5.9 angstrom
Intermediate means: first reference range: 48.2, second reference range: 55.6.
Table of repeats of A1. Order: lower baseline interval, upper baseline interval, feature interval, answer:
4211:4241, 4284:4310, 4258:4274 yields -1.6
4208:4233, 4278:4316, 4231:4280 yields -2.8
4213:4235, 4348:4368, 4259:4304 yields 4.9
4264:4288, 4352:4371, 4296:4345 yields 3.9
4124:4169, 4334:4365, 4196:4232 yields 3.1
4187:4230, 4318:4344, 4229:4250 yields 0.9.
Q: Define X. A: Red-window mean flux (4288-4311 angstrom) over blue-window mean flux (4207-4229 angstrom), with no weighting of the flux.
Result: 0.79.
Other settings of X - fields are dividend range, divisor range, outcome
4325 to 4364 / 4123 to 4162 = 1.06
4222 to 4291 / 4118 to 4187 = 0.90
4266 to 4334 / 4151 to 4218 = 0.89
